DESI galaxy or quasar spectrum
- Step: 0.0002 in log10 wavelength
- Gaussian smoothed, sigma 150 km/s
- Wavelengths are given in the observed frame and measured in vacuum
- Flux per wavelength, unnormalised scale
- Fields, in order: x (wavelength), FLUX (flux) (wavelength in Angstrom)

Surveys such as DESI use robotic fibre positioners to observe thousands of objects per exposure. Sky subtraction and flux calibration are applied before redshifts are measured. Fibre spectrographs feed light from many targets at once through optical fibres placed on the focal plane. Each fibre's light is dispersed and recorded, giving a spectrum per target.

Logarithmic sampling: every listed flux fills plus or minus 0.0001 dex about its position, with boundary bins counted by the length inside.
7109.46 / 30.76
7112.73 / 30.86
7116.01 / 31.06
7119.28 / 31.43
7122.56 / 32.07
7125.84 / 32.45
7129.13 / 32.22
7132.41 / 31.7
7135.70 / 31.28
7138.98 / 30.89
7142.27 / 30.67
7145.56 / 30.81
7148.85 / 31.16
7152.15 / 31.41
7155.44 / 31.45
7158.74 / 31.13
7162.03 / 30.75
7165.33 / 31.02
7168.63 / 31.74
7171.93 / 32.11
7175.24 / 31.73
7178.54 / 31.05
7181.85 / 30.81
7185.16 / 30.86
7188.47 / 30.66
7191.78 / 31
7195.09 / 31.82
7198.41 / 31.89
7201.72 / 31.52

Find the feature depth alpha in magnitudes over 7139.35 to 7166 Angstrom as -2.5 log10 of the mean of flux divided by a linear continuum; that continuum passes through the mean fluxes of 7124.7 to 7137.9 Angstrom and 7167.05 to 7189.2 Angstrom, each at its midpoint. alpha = 0.019 mag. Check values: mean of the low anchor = 31.8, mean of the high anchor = 31.3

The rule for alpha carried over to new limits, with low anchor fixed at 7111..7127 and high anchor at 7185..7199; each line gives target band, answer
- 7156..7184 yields 0.00 mag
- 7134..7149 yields 0.02 mag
